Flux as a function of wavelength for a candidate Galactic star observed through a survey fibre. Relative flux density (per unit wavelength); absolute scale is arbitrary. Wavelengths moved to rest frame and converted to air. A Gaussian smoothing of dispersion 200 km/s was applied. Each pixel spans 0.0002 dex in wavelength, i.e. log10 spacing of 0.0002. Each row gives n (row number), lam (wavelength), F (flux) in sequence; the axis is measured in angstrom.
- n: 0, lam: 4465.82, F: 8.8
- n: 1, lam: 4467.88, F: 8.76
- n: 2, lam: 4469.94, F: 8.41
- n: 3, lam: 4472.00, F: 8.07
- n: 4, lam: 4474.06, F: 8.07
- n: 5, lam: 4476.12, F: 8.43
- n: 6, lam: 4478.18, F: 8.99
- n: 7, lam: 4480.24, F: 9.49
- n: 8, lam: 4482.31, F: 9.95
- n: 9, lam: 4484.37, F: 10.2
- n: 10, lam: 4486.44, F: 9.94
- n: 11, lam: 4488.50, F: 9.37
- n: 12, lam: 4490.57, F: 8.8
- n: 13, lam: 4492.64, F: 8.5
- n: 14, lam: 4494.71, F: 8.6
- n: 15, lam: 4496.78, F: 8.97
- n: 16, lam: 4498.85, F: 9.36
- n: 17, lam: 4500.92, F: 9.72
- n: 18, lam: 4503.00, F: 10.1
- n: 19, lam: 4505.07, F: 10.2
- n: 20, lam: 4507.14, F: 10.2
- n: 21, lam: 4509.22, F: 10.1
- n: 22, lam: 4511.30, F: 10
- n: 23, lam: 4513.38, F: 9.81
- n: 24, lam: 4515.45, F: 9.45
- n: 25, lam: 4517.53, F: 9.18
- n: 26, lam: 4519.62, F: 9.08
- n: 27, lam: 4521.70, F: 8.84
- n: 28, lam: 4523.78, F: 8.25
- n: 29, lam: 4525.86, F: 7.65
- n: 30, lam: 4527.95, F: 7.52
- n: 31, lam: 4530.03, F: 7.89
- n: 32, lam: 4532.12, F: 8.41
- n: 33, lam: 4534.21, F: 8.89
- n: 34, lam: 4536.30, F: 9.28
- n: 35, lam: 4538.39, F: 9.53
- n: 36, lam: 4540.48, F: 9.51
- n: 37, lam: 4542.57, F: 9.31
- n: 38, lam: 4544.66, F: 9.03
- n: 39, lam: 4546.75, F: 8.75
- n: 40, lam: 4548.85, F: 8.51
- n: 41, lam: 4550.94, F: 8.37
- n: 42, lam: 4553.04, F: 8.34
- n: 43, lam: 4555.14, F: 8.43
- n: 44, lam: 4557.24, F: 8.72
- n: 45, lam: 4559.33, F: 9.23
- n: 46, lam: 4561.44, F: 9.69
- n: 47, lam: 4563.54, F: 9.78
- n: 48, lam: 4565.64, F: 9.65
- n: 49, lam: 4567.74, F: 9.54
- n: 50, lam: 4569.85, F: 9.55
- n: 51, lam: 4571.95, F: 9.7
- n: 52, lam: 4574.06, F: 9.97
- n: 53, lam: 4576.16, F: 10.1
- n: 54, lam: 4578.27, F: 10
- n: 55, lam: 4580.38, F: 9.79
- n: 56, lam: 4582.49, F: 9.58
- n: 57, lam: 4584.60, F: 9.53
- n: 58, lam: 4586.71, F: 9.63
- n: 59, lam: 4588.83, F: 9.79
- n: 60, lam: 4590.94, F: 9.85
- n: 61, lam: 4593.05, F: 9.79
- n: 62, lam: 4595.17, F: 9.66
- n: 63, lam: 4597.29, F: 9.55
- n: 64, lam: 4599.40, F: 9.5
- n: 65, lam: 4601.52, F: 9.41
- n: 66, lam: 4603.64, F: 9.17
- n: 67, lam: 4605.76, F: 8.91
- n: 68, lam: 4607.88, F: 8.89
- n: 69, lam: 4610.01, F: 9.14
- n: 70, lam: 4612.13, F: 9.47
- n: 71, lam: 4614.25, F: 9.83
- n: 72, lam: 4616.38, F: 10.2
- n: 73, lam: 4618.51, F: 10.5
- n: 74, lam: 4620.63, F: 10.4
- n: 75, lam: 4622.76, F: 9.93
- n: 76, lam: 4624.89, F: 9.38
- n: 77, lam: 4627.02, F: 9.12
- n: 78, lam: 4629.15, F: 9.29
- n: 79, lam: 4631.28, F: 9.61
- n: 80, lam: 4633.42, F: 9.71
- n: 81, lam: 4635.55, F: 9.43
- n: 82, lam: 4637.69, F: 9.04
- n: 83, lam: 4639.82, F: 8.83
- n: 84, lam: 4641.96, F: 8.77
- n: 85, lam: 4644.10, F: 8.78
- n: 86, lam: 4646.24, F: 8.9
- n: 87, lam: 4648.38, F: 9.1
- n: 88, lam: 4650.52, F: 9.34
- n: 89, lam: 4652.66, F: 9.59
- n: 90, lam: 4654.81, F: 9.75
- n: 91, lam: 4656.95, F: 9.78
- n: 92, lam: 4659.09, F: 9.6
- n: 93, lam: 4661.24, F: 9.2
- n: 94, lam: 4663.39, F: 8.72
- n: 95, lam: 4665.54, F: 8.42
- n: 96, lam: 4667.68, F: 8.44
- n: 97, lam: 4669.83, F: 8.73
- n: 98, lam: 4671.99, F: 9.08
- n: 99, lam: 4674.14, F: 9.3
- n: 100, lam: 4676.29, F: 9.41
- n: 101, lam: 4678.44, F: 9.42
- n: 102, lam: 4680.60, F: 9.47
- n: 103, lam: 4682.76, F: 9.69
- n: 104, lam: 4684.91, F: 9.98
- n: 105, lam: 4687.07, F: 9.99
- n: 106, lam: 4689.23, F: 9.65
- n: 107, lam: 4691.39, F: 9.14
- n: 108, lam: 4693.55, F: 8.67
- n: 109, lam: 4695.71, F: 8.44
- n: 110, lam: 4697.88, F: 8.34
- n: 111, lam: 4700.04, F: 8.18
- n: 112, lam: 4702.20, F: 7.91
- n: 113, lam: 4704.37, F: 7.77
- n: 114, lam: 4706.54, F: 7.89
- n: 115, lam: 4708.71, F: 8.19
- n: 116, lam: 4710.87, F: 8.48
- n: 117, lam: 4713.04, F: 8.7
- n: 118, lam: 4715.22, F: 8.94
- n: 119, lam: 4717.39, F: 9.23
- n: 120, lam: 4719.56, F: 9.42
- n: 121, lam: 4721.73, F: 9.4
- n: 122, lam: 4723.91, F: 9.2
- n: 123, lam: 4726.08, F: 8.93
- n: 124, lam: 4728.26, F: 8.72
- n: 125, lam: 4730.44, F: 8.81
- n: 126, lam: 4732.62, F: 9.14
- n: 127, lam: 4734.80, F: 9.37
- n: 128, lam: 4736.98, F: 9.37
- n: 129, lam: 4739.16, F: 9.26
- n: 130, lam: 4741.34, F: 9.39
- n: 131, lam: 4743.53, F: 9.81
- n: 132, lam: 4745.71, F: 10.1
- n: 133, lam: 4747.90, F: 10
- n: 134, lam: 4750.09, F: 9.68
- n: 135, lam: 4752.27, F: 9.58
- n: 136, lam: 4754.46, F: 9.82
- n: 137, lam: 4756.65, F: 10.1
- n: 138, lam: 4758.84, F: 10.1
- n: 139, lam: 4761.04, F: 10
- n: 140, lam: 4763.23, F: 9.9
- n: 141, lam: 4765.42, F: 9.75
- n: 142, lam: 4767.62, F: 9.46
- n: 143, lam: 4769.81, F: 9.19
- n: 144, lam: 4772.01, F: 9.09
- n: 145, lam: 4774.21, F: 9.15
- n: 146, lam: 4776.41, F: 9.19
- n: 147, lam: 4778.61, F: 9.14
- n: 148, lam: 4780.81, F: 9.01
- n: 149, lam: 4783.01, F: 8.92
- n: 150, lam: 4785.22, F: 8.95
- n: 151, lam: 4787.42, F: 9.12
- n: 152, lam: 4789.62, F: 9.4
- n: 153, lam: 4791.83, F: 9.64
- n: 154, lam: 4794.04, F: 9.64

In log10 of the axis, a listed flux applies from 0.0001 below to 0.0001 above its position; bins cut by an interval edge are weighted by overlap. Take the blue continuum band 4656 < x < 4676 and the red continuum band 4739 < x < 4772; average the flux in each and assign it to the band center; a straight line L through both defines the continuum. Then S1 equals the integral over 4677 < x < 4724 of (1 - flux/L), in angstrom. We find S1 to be 2.0 angstrom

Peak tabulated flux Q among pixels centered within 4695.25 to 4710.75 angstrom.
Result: 8.44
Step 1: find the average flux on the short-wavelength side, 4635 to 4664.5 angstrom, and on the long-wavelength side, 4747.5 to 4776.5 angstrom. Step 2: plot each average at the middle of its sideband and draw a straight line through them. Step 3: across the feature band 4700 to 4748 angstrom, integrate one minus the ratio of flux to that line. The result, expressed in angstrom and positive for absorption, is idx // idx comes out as 2.7 angstrom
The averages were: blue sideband 9.2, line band 8.96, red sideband 9.65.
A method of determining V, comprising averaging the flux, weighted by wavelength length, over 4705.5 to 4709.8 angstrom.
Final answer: 8.06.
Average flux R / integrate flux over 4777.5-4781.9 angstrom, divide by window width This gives 9.08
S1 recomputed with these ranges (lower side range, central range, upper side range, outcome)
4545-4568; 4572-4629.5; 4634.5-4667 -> -3.8 angstrom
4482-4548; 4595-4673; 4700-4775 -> -1.0 angstrom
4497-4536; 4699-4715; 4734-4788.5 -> 2.1 angstrom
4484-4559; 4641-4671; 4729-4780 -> 0.8 angstrom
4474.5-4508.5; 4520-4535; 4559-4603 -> 2.0 angstrom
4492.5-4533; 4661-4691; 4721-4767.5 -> 0.5 angstrom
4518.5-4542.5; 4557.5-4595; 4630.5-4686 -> -3.5 angstrom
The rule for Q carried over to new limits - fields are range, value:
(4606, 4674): 10.5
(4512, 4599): 10.1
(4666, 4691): 9.99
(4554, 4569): 9.78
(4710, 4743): 9.42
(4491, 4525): 10.2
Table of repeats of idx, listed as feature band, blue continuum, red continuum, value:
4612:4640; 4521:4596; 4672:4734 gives -1.8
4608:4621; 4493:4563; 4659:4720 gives -1.2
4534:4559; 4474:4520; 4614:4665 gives 1.4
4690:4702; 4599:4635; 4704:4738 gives 0.7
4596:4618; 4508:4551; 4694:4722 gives -1.7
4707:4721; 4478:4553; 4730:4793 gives 0.9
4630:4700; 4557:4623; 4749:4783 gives 3.0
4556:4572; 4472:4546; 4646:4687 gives -0.5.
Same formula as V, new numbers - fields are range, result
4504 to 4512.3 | 10.1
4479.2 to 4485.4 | 9.88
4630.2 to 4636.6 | 9.58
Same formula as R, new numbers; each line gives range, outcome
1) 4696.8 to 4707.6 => 8.02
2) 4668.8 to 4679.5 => 9.19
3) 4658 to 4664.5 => 9.17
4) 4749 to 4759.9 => 9.86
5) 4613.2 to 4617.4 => 10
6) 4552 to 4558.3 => 8.51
